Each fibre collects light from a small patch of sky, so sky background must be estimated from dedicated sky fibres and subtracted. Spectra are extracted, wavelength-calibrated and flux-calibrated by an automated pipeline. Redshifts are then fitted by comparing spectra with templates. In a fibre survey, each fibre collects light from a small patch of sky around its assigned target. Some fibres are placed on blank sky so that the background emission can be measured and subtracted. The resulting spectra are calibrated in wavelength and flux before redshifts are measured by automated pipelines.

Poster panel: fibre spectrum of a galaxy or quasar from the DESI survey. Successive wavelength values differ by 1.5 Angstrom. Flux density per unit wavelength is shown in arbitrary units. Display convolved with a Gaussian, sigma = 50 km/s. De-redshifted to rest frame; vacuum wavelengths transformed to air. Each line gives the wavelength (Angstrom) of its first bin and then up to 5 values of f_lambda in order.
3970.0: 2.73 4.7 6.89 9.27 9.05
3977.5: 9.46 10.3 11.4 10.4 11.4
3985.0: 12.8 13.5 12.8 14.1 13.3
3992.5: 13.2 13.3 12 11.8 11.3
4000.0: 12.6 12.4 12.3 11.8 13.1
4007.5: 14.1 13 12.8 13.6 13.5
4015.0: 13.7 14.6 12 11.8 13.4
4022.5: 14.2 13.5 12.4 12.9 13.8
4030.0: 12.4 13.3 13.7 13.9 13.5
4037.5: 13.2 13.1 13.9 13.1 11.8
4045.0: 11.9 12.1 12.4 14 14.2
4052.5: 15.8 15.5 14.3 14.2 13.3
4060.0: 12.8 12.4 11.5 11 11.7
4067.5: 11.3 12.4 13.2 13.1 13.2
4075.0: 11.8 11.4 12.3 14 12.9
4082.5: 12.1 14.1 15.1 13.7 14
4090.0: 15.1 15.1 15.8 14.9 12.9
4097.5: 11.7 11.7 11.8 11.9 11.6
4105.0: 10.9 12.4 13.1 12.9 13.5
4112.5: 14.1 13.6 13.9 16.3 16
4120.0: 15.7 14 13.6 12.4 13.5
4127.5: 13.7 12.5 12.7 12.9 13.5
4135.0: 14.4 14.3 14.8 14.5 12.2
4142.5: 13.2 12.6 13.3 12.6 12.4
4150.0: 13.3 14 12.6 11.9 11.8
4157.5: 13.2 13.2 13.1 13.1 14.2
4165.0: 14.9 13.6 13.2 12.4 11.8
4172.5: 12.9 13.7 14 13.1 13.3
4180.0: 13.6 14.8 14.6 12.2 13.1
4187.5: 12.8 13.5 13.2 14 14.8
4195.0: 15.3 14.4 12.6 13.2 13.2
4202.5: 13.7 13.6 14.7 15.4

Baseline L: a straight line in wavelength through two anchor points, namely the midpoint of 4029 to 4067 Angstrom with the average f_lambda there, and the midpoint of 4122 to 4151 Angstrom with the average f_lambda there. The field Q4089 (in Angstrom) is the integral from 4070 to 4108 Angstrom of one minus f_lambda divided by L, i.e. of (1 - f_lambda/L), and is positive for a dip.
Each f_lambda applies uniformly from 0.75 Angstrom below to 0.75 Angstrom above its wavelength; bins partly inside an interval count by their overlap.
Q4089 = 0.4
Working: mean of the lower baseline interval 13.2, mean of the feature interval 13.1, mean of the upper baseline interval 13.3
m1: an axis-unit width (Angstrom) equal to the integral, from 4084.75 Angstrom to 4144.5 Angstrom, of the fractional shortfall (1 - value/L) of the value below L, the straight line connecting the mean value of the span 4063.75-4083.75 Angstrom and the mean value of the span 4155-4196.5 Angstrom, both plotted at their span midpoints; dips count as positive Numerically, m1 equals -3.5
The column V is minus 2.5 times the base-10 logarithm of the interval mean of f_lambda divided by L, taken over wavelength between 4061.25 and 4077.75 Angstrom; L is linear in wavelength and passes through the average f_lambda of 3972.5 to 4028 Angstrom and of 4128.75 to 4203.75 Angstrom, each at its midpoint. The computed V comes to 0.06 mag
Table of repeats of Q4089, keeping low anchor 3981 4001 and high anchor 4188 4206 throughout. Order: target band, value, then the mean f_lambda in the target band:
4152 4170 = 0.6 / 13.1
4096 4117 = 0.9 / 12.7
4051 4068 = -0.3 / 13.1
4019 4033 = -0.5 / 13.1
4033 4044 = -0.4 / 13.3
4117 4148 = -0.6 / 13.7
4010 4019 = -0.5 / 13.3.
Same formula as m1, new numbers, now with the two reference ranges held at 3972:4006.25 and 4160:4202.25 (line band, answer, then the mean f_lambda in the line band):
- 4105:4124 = -1.6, 13.9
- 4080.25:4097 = -2.0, 14.1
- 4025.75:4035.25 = -1.0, 13.3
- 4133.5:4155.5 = -0.2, 13.3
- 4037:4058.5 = -2.4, 13.5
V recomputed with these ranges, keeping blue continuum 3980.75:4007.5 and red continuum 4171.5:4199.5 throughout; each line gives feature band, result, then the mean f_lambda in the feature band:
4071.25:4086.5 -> 0.00 mag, 13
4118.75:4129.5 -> -0.04 mag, 13.8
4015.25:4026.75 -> -0.04 mag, 13.1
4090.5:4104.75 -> 0.01 mag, 13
